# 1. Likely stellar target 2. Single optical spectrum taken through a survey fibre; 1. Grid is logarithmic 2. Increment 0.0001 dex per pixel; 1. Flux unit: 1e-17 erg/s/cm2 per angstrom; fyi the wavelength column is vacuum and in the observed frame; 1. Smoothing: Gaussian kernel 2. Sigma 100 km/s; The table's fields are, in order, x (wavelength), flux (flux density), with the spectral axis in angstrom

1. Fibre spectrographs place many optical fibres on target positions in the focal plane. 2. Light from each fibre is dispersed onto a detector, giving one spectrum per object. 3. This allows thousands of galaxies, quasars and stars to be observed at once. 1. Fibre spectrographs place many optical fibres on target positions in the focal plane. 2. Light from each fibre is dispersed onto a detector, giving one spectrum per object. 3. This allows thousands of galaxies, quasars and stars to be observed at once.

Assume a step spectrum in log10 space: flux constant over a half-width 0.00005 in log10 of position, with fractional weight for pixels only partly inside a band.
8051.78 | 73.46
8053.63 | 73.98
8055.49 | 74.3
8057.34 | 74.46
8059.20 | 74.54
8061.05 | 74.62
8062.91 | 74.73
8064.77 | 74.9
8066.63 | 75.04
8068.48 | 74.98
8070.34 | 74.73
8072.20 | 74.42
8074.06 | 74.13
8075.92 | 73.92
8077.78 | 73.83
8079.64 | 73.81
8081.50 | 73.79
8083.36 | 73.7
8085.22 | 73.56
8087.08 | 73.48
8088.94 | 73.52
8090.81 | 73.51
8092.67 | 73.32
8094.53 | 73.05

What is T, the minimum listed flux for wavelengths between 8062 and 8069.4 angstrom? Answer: 74.73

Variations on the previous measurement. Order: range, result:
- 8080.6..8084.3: 73.7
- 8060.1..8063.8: 74.62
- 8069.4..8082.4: 73.79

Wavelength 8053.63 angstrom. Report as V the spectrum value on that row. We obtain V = 73.98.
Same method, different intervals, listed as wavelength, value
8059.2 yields 74.54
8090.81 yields 73.51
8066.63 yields 75.04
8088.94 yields 73.52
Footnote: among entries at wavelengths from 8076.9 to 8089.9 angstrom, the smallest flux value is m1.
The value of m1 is 73.48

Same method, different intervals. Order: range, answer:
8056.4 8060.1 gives 74.46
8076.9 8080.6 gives 73.81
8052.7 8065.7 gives 73.98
